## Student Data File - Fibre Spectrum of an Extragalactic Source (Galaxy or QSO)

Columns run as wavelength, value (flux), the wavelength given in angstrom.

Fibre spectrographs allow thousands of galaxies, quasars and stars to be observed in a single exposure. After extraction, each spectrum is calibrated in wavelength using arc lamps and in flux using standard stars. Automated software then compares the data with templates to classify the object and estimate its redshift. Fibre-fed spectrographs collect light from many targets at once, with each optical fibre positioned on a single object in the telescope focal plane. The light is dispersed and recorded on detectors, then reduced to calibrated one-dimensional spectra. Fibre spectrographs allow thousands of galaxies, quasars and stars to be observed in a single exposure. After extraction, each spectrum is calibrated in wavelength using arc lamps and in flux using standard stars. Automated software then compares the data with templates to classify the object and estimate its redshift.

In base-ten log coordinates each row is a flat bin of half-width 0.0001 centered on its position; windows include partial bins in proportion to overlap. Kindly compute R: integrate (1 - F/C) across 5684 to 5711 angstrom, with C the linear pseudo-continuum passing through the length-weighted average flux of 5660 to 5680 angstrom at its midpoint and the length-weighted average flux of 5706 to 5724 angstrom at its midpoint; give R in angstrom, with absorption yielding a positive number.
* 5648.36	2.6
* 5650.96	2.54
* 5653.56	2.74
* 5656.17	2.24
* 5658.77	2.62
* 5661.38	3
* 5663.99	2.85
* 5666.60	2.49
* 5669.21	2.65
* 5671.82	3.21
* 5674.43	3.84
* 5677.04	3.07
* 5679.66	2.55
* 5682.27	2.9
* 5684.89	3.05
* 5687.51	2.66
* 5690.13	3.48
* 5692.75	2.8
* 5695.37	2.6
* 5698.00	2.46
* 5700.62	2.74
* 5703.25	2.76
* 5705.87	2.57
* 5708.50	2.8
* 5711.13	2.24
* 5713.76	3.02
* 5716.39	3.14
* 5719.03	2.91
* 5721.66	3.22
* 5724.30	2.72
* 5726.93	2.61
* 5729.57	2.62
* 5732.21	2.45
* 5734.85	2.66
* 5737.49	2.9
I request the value 1.3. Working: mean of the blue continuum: 2.98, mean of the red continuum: 2.86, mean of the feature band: 2.76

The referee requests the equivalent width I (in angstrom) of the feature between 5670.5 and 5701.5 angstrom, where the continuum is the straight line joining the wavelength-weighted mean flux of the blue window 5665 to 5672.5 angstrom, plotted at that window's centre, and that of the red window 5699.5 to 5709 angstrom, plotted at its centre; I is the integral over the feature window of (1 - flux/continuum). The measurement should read -2.5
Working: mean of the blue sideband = 2.75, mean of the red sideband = 2.71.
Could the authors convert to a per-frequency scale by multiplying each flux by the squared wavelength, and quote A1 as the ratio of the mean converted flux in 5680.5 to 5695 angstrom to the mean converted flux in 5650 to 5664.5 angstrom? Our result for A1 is 1.1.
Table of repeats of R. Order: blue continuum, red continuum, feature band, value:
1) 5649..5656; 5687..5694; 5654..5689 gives -0.77 angstrom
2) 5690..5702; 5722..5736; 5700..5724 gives -1.05 angstrom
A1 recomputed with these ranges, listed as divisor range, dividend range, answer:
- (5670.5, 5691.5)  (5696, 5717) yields 0.88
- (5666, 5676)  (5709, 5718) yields 0.92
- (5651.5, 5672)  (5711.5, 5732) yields 1.08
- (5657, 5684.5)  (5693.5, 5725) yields 0.96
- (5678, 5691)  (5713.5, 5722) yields 1.06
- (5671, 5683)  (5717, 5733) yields 0.91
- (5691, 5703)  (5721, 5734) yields 1.01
